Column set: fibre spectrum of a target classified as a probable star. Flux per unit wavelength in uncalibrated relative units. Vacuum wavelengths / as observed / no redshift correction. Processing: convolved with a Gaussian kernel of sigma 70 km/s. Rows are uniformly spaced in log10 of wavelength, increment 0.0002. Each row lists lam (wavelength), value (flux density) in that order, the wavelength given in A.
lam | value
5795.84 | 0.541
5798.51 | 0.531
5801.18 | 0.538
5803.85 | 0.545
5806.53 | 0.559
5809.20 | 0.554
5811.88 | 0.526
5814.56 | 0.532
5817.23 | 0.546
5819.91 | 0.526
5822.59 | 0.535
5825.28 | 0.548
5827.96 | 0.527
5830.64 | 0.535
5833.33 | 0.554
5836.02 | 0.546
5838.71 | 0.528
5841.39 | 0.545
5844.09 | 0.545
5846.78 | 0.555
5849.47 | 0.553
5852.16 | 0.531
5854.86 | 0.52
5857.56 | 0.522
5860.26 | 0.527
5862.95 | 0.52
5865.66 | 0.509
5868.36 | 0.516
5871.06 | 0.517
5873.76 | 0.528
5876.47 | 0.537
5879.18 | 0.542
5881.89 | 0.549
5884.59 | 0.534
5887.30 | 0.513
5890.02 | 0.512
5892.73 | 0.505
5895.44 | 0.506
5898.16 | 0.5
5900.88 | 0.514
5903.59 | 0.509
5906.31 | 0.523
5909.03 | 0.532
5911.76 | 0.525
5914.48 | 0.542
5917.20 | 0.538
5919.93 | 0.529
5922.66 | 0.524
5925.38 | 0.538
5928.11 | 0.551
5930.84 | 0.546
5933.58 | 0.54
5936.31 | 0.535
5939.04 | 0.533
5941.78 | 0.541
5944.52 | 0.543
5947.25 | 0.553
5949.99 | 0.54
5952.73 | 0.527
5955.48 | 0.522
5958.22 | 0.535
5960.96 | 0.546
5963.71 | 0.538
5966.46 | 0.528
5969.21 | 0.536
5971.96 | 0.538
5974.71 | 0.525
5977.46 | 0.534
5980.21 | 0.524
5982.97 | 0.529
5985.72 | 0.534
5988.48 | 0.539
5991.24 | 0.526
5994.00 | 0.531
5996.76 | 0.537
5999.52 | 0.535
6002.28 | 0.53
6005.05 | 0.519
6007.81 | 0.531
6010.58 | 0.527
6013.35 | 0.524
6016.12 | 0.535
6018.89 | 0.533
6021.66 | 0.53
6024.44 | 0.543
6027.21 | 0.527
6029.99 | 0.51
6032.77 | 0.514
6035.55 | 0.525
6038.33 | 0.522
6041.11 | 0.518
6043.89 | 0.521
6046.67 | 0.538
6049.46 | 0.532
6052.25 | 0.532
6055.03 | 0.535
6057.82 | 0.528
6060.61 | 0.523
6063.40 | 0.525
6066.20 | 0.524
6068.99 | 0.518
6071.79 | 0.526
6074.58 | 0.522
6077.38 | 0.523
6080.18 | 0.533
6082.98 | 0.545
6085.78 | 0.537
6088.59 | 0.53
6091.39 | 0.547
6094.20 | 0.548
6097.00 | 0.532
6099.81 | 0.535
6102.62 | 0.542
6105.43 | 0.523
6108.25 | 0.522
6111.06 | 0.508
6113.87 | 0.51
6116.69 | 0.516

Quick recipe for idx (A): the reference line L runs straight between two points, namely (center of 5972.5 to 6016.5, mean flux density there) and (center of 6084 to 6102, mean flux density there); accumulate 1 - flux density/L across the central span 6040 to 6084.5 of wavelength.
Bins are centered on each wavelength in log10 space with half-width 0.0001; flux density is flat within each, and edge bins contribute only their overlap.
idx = 0.7 A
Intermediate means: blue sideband 0.53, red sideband 0.539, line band 0.528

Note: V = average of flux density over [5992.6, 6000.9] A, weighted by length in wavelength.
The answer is 0.535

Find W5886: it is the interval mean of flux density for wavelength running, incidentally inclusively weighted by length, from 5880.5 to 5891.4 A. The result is 0.527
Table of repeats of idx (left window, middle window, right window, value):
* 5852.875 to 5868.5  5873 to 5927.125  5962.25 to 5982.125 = -0.1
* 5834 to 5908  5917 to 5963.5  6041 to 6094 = -0.9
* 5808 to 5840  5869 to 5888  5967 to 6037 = 0.1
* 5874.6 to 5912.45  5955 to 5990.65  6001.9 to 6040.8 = -0.6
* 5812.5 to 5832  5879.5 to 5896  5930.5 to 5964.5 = 0.5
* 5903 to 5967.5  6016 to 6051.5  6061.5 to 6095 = 0.4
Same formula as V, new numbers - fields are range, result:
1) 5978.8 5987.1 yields 0.529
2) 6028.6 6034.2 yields 0.512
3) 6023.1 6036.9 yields 0.524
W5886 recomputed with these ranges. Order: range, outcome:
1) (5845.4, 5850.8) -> 0.554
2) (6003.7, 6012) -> 0.526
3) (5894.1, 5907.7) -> 0.51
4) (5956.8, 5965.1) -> 0.54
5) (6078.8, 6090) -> 0.536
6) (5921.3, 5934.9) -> 0.54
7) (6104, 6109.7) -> 0.522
